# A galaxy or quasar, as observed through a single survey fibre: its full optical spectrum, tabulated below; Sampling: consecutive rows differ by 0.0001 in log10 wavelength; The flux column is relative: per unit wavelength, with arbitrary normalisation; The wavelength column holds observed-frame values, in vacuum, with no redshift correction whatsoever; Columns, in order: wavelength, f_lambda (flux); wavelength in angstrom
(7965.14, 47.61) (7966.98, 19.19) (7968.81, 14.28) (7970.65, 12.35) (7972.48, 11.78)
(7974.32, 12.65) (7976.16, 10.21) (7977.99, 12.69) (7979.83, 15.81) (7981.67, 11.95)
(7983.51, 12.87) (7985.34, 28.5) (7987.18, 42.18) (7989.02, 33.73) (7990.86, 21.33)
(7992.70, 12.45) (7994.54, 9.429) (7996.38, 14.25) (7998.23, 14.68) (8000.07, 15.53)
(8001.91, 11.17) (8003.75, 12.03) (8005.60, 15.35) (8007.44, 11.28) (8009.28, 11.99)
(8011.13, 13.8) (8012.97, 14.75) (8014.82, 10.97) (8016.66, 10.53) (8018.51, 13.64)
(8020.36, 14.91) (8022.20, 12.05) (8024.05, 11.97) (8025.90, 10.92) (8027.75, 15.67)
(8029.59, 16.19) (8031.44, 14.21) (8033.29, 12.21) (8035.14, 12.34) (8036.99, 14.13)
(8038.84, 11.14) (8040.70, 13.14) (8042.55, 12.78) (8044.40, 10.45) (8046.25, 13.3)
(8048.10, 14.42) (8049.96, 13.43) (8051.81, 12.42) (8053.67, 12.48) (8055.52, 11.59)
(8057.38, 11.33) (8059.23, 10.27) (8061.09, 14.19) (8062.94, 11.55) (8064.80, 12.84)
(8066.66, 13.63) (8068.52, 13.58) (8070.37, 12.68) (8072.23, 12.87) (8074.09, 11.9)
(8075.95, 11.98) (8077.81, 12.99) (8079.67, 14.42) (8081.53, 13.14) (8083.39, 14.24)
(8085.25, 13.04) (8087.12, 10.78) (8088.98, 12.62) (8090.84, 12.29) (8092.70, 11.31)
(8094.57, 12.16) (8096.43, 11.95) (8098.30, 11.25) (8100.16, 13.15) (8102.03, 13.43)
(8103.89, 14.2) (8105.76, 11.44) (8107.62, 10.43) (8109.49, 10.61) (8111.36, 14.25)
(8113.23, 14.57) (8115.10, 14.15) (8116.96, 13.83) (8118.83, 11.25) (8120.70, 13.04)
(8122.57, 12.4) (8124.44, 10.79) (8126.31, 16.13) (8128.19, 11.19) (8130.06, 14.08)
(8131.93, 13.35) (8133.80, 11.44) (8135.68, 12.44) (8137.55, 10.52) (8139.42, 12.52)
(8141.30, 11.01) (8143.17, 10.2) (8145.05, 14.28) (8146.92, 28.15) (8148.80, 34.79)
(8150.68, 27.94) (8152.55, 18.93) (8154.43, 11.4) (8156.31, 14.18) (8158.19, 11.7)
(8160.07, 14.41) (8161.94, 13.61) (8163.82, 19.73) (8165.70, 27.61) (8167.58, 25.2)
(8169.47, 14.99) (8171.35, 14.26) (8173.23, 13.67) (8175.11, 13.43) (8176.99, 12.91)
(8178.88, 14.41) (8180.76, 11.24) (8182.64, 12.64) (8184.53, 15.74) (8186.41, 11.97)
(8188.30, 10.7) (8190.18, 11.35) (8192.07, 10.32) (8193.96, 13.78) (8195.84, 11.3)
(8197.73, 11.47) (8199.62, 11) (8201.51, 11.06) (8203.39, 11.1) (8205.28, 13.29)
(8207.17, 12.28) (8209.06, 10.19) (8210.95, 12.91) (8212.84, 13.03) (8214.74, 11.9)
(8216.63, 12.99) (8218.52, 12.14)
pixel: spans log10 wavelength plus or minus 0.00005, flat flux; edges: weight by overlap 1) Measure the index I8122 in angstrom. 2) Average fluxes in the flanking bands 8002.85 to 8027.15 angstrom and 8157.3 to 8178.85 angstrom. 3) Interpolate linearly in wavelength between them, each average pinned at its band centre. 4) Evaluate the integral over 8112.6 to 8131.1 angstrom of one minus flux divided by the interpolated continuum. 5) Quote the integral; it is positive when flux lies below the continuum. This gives 2.6 angstrom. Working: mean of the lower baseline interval 12.7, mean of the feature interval 13.1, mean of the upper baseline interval 16.4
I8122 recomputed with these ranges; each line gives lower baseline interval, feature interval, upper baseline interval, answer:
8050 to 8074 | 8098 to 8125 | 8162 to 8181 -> 3.3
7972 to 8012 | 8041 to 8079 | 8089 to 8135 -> 4.3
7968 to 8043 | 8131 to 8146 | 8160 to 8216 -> 2.1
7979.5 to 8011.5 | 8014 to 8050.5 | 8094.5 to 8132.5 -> 6.7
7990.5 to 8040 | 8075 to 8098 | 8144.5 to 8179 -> 4.6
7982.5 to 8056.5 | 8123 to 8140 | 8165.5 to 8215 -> 1.6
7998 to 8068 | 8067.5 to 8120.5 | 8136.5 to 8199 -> 5.1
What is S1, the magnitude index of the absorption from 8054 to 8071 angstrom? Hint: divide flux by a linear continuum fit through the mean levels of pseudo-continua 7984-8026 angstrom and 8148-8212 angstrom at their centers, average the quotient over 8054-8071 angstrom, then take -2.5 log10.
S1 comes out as 0.25 mag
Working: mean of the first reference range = 16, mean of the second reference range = 14.8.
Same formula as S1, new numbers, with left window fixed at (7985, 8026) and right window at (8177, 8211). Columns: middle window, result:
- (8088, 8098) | 0.175 mag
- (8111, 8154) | -0.153 mag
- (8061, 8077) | 0.148 mag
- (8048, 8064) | 0.205 mag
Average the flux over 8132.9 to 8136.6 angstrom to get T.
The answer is 11.9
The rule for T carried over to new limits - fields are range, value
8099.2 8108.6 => 12.5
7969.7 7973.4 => 12.1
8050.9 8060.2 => 11.6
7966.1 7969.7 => 16.7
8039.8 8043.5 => 13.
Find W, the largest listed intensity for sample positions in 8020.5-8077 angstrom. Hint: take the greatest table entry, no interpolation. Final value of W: 16.19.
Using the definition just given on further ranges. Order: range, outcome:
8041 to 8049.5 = 14.42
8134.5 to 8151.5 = 34.79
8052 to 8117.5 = 14.57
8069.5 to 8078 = 12.99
